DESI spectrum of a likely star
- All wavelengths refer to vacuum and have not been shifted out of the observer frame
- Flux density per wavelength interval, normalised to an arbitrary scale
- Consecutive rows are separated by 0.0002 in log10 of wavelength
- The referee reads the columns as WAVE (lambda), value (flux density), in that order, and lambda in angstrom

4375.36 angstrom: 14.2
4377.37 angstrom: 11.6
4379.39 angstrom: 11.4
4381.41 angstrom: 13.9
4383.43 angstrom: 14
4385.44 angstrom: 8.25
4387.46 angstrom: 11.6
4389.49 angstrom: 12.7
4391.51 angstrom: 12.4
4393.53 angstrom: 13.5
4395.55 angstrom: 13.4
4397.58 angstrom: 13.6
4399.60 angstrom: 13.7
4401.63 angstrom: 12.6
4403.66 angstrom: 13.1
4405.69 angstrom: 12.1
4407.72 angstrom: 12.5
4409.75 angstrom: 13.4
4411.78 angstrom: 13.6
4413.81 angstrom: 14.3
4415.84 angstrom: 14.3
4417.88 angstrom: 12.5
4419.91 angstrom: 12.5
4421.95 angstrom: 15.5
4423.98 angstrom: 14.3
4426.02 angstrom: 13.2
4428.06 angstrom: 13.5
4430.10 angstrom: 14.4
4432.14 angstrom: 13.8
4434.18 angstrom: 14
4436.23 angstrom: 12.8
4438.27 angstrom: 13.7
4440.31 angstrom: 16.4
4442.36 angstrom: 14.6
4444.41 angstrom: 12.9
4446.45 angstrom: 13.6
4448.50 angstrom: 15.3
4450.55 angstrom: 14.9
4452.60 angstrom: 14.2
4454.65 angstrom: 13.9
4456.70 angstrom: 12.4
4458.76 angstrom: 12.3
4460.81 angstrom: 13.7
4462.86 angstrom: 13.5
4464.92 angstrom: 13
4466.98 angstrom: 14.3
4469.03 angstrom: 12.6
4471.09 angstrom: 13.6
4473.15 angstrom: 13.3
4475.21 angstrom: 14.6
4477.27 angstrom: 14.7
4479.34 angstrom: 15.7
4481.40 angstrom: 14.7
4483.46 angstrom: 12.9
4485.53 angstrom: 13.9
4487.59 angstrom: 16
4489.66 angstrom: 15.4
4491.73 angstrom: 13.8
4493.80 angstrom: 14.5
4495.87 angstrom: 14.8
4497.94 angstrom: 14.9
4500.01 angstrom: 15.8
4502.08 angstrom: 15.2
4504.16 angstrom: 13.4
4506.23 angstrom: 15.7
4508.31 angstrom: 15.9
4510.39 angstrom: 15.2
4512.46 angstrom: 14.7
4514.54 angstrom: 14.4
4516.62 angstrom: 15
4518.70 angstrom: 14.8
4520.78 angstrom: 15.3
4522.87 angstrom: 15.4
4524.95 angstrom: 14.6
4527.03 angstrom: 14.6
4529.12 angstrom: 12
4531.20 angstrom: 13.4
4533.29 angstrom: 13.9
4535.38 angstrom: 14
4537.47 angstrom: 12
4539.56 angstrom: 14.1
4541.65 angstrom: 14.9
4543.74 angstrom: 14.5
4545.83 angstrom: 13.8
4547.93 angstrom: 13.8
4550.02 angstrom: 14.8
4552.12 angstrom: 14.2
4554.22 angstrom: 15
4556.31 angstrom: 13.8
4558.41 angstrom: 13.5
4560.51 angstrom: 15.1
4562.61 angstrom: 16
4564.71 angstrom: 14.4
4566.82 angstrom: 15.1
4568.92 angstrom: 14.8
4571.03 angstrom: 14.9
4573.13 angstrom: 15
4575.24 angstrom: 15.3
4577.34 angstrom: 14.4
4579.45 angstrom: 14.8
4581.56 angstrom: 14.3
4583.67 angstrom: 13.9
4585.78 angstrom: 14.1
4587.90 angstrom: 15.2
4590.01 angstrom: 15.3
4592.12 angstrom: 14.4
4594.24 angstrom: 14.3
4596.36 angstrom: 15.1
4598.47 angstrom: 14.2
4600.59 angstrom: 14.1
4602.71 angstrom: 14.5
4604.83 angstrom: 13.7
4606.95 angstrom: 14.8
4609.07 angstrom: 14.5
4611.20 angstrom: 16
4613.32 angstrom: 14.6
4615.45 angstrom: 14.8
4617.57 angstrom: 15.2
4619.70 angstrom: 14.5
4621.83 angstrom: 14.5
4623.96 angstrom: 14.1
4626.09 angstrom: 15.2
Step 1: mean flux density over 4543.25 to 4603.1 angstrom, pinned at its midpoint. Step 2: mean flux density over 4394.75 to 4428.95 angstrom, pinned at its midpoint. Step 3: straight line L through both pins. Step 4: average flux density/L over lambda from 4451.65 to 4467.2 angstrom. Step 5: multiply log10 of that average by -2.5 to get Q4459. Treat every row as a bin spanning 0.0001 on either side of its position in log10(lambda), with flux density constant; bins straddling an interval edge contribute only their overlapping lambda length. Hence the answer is 0.03 mag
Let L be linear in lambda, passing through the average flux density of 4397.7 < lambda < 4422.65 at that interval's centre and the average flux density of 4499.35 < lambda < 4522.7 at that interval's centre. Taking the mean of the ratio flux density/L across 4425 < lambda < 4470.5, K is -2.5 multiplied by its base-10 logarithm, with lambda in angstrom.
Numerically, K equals 0.01 mag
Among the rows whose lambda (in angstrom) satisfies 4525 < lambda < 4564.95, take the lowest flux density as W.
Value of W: 12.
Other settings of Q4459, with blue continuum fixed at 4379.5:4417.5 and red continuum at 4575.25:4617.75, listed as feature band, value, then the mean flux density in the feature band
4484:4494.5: -0.073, 14.6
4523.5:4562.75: 0.006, 14.1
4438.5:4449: -0.092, 14.5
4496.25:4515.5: -0.090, 15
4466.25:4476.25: -0.011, 13.7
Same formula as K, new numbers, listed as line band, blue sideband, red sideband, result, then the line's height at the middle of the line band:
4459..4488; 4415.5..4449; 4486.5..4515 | 0.05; 14.6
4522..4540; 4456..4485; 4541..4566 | 0.04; 14.3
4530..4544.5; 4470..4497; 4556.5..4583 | 0.06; 14.6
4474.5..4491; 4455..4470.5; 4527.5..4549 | -0.11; 13.3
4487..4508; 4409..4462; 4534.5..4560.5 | -0.07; 14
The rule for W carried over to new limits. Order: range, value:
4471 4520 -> 12.9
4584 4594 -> 14.1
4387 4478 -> 11.6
